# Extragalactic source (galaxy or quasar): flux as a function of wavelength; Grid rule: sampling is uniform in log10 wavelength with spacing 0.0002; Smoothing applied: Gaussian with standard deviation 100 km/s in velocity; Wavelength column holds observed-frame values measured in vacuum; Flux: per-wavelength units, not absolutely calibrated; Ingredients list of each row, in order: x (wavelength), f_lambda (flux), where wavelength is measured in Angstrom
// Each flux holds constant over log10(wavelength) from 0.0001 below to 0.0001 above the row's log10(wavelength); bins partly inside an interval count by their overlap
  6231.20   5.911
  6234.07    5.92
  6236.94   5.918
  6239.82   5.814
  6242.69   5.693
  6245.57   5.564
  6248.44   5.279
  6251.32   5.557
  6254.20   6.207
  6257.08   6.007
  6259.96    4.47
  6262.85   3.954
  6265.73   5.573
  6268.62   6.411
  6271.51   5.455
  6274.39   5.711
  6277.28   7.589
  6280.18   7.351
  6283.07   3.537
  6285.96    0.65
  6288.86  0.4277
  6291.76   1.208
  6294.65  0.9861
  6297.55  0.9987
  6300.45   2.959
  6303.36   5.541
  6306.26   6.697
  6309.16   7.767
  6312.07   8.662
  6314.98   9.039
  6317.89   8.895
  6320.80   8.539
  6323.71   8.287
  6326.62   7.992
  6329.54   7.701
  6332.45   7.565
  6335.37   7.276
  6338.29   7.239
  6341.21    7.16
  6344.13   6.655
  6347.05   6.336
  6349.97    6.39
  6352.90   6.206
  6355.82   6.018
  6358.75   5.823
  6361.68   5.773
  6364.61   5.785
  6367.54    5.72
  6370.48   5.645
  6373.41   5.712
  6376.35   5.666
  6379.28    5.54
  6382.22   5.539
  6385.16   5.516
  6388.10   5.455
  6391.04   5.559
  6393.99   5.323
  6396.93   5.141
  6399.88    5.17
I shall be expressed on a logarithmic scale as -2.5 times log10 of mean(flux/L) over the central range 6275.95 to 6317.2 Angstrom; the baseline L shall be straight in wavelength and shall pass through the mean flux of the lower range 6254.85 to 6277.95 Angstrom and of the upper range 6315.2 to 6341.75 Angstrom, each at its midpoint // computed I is 0.43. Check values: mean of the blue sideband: 5.6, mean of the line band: 4.6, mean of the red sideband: 7.93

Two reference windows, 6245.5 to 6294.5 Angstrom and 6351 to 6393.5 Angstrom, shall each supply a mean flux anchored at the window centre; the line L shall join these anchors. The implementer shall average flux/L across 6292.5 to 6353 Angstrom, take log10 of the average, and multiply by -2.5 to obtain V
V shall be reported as -0.249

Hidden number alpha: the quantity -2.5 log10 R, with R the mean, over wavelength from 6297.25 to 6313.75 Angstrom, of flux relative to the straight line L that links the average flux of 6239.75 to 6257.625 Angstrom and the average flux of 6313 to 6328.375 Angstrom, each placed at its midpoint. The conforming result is 0.35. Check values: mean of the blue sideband 5.71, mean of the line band 5.8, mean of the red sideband 8.54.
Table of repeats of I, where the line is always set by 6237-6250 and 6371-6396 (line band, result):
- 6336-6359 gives -0.177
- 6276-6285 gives -0.044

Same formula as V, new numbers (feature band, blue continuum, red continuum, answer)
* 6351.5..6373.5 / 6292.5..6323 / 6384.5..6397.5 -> -0.05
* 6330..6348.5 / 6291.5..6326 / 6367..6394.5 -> -0.21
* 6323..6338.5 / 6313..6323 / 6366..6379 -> 0.05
